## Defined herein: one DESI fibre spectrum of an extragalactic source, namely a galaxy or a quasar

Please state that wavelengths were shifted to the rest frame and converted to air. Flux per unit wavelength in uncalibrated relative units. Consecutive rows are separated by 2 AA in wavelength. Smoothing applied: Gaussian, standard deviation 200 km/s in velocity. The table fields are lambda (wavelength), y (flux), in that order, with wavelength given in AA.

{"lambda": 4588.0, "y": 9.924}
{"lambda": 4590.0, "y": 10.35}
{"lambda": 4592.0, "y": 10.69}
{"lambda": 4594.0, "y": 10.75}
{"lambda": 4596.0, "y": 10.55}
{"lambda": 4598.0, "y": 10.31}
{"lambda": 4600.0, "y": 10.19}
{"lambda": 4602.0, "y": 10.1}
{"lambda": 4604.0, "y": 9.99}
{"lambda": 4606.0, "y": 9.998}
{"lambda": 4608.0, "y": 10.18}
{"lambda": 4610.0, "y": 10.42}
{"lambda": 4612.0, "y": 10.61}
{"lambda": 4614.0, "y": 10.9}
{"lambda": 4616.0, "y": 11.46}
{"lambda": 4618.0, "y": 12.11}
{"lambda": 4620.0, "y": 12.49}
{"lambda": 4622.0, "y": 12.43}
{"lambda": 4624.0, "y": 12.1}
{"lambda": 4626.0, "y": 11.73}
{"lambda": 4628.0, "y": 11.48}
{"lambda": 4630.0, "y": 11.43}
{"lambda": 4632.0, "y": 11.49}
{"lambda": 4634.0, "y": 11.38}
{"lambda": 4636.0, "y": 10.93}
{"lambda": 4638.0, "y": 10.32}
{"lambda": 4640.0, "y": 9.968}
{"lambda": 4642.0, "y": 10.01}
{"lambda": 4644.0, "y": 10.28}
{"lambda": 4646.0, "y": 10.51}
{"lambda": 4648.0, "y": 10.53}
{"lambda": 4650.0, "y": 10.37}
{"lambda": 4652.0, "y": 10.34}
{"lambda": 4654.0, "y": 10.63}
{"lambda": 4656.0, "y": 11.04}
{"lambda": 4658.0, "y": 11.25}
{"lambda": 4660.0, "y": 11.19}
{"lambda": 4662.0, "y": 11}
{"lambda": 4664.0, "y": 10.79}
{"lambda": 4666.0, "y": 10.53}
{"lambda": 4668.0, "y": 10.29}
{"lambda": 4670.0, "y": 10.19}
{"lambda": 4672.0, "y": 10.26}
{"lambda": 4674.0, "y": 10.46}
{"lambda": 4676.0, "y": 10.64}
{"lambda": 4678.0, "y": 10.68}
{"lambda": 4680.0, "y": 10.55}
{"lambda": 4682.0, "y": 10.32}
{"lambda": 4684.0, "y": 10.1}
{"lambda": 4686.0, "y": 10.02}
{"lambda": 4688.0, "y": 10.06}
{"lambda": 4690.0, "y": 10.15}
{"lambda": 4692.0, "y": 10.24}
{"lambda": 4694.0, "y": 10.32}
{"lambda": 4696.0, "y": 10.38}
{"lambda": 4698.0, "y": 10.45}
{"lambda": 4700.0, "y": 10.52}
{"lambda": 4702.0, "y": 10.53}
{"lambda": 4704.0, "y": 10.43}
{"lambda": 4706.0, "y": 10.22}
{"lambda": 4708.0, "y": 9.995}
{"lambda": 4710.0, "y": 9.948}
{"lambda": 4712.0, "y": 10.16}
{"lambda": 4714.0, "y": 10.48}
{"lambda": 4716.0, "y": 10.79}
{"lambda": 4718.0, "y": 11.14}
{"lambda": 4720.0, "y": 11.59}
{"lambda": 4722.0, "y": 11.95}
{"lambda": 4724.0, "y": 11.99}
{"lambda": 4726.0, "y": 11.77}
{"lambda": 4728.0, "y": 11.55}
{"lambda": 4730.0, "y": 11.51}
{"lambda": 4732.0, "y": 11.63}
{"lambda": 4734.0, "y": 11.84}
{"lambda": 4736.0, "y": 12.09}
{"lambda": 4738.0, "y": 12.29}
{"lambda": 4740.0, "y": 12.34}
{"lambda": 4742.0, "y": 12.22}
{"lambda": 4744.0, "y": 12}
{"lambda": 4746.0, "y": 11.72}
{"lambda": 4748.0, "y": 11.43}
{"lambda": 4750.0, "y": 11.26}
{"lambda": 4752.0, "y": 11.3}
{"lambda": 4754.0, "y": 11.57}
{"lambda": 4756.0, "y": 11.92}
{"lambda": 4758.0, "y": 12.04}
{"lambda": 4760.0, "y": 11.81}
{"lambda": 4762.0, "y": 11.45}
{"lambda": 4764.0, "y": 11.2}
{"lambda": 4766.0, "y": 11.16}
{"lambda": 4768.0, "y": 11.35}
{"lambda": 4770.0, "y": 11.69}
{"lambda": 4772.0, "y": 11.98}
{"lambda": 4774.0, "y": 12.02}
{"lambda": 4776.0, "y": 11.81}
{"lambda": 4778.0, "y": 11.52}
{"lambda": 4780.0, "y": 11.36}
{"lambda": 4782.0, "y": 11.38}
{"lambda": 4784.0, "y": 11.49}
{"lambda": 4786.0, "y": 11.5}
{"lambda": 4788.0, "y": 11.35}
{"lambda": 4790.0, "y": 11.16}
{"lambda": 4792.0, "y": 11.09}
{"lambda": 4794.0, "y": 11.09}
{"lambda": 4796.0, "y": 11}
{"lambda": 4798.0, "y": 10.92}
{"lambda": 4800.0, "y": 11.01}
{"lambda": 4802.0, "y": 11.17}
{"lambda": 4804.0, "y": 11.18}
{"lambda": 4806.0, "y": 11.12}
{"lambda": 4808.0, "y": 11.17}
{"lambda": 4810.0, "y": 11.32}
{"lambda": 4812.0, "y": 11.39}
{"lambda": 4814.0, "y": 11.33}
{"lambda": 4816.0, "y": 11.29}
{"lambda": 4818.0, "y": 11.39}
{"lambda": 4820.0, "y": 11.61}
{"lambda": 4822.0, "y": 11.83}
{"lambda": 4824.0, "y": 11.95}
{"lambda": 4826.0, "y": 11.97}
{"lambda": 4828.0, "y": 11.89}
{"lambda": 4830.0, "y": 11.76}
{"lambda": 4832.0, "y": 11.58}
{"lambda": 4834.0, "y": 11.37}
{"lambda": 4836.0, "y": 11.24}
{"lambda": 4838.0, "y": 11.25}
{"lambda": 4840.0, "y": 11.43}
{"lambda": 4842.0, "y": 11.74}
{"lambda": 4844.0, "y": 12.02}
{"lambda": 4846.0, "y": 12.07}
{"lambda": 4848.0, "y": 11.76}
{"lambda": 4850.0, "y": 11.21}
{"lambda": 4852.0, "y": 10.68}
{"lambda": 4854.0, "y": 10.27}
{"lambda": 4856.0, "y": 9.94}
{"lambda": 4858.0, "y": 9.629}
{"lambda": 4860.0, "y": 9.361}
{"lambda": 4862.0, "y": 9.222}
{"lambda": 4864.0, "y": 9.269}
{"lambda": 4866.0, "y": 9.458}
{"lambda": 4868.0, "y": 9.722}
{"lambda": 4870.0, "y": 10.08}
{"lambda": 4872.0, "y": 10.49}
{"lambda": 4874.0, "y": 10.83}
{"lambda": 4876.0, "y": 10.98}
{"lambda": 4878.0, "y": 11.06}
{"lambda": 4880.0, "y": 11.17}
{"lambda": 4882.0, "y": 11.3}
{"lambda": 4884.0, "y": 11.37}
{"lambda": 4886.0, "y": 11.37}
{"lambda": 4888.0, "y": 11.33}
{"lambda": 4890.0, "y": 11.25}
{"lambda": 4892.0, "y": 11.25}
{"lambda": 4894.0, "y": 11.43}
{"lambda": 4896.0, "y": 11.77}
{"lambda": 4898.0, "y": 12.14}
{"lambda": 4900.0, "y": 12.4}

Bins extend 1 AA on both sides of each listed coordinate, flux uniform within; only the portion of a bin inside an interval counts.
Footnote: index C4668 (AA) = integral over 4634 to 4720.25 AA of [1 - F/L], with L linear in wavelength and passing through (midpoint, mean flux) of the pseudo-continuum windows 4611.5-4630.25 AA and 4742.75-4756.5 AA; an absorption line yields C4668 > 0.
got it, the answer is 8.7 AA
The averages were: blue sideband 11.7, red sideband 11.6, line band 10.5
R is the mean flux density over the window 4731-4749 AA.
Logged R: 12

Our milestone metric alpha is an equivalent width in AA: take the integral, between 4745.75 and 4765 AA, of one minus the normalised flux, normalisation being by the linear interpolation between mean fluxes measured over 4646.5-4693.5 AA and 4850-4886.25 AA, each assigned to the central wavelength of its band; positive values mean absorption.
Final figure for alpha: -2.1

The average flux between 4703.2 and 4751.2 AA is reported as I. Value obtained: 11.4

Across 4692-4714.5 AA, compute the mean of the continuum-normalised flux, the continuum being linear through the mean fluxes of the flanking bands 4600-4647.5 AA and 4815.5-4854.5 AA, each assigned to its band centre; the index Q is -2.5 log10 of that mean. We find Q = 0.09 mag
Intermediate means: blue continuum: 10.9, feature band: 10.3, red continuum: 11.5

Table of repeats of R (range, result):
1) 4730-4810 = 11.5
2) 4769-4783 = 11.7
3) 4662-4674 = 10.5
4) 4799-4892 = 11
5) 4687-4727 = 10.7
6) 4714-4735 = 11.5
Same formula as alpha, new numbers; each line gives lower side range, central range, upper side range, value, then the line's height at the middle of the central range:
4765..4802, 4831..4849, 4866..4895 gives -0.80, 11.1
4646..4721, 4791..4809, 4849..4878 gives -1.46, 10.3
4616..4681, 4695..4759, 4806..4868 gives -1.75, 11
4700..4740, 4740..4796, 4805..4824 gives -1.31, 11.3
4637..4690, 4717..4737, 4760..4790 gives -1.16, 11.1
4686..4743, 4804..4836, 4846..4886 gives -2.63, 10.6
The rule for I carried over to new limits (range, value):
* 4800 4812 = 11.2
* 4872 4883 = 11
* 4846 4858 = 10.8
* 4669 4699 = 10.3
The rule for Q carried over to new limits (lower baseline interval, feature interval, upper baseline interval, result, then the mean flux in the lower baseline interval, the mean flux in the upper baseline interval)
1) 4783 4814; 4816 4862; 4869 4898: 0.00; 11.2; 11.2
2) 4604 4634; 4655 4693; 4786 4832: 0.08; 11.3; 11.4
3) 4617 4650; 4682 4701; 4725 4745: 0.13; 11.2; 11.9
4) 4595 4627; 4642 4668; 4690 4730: 0.02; 11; 10.8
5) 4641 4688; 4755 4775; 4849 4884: -0.12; 10.5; 10.3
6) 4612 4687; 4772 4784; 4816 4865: -0.06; 10.9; 11.1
